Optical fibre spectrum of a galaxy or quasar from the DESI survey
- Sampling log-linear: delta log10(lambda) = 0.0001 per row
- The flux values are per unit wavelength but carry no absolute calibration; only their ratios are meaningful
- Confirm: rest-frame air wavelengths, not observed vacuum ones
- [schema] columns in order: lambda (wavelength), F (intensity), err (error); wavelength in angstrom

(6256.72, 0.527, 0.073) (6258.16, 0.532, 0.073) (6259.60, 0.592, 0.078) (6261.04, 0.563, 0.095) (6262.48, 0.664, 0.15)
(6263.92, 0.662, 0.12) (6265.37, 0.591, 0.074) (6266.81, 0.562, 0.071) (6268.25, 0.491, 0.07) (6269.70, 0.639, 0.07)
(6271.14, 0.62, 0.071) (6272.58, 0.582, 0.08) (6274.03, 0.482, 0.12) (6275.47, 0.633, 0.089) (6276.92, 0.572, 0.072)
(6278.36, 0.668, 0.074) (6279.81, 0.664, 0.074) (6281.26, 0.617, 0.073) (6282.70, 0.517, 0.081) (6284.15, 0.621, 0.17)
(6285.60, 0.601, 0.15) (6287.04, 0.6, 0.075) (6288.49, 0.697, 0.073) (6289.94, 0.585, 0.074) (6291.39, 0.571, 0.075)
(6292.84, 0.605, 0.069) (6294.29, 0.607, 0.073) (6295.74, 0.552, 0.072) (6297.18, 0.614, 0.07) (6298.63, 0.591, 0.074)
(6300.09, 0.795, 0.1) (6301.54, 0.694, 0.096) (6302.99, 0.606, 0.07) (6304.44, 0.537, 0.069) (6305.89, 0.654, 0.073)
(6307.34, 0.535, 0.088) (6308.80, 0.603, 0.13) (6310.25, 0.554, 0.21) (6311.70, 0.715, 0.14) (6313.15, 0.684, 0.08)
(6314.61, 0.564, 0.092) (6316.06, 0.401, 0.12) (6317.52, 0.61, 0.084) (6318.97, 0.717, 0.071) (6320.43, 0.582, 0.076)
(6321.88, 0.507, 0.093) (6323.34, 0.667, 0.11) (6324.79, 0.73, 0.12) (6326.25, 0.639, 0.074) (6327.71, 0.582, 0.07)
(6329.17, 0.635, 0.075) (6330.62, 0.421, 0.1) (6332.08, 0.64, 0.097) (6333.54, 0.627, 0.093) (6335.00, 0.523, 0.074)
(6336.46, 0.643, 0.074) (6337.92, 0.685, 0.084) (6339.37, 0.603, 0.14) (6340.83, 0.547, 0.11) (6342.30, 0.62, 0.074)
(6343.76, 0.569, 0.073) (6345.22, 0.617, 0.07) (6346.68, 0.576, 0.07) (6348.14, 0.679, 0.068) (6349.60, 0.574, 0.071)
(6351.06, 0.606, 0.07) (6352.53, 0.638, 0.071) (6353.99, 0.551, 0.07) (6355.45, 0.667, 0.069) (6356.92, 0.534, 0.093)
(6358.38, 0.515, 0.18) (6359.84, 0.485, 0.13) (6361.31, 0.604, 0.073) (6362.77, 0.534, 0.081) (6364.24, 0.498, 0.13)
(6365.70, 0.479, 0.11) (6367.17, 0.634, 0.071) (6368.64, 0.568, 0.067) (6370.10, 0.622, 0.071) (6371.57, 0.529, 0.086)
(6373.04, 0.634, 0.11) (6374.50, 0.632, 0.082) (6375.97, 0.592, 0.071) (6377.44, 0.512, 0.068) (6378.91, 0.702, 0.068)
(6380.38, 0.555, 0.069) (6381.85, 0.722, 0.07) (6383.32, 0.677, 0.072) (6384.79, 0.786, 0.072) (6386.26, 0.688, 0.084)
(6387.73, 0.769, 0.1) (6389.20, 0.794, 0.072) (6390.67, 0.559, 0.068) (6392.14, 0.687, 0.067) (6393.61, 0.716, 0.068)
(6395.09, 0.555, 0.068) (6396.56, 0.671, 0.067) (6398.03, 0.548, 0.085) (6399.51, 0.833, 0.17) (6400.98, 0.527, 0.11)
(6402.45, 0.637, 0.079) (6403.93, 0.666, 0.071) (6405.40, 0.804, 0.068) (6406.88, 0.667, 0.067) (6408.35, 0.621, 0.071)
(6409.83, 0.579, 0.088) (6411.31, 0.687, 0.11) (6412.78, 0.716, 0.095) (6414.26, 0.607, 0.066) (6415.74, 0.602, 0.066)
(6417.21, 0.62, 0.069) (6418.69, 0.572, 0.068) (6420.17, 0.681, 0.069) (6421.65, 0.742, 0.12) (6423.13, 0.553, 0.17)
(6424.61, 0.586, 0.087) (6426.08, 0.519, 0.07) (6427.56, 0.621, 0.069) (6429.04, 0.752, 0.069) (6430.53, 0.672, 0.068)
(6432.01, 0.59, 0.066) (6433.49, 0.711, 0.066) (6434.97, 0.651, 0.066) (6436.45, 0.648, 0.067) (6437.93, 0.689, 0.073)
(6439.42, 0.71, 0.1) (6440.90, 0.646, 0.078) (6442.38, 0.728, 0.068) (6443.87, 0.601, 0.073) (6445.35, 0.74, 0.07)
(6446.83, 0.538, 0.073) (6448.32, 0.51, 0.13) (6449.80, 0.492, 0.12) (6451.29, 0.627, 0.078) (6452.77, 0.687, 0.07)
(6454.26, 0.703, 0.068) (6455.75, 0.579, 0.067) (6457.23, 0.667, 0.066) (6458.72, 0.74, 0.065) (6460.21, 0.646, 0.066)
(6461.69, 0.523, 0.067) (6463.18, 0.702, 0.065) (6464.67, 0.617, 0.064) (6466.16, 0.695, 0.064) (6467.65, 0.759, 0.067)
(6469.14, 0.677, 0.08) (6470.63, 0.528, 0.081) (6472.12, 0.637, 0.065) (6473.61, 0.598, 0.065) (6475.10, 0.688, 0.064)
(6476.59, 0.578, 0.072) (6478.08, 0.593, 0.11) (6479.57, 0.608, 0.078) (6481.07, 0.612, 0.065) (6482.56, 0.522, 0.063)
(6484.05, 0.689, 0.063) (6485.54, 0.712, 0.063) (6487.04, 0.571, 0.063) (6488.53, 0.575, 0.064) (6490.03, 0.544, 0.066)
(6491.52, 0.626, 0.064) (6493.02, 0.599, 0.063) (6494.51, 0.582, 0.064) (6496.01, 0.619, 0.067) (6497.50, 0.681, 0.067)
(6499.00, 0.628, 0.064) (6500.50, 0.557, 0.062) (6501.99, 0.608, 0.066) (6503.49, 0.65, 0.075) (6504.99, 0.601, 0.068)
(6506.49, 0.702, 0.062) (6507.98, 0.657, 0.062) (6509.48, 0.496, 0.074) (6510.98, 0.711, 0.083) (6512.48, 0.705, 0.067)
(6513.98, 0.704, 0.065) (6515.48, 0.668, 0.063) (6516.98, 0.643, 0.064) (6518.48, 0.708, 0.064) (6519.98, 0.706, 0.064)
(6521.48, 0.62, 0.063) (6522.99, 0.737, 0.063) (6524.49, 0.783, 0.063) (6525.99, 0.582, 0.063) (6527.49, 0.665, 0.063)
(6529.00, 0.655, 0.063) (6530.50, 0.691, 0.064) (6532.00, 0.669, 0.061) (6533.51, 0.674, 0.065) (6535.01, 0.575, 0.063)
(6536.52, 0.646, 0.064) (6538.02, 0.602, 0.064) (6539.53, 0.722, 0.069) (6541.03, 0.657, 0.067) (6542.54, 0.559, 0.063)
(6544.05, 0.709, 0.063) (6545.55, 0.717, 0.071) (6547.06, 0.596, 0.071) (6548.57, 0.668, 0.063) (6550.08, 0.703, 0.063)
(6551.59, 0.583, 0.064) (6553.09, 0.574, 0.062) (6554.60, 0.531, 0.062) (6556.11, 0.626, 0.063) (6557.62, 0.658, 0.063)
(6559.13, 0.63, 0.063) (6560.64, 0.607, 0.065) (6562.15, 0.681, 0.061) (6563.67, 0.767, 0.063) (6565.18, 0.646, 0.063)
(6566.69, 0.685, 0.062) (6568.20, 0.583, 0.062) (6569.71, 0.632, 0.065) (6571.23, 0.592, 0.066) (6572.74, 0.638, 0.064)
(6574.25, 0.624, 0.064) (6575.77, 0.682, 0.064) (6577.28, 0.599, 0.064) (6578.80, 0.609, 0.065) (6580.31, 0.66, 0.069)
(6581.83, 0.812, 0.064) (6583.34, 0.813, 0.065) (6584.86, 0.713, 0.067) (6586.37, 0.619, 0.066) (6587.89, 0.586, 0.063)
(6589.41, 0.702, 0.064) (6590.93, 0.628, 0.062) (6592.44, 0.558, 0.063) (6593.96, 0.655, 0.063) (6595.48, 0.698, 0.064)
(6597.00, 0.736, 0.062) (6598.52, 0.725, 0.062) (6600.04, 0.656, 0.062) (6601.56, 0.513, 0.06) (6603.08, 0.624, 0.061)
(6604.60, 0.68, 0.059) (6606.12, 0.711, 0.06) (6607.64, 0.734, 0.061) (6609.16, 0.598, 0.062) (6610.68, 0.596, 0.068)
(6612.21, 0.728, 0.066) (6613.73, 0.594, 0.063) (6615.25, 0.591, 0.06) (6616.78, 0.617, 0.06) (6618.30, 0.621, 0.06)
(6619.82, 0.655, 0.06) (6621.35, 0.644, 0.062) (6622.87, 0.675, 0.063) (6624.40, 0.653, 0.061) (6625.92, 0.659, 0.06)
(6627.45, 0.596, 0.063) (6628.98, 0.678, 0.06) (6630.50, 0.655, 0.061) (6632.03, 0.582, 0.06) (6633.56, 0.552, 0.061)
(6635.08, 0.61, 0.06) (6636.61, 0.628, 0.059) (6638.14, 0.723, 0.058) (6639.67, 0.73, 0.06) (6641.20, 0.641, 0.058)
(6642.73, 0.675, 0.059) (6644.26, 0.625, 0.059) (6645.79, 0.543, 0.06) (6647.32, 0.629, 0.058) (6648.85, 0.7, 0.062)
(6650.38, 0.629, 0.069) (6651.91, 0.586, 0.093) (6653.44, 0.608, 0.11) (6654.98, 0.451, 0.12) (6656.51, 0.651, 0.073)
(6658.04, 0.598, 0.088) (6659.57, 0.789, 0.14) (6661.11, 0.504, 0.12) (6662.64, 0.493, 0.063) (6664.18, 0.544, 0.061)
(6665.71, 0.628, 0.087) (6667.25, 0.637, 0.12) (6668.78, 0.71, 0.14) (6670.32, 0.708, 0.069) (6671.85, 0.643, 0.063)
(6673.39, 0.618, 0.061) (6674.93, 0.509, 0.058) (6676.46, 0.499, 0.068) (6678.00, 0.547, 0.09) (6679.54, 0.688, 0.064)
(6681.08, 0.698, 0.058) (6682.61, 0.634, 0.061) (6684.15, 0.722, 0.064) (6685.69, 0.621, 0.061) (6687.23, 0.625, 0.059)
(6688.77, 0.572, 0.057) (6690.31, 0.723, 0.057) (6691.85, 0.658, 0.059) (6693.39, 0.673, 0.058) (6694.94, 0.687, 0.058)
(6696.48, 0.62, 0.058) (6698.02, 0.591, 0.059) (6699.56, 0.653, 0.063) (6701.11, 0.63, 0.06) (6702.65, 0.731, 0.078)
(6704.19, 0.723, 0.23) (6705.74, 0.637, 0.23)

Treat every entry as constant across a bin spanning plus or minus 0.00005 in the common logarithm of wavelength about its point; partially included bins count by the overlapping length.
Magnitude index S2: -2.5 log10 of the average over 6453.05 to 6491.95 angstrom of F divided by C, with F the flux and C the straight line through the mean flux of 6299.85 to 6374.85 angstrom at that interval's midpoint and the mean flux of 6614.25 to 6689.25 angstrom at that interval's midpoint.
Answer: -0.040 mag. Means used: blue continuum 0.596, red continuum 0.624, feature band 0.631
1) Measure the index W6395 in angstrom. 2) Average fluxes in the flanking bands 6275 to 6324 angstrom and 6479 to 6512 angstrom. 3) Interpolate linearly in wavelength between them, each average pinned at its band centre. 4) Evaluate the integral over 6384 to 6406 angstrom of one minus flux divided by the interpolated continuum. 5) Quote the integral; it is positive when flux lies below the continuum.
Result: -2.5 angstrom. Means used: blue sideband 0.61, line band 0.682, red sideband 0.617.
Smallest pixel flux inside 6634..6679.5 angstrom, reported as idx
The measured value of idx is 0.451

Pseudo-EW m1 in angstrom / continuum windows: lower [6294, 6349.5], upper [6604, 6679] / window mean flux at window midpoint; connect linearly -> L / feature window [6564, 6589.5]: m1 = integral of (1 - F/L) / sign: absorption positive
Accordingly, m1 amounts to -1.5 angstrom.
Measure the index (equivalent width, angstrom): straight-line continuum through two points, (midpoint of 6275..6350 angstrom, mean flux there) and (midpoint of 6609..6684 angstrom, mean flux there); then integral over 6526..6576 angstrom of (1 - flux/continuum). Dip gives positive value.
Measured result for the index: -1.8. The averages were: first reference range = 0.609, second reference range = 0.625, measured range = 0.642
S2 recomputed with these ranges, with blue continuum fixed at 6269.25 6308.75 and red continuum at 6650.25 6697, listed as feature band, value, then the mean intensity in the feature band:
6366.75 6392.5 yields -0.06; 0.648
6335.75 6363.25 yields 0.03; 0.593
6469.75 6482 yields 0.02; 0.605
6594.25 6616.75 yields -0.06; 0.655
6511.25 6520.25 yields -0.12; 0.689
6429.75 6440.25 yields -0.09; 0.667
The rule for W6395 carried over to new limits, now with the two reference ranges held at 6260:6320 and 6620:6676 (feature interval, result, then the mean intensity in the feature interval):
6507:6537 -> -2.3 angstrom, 0.665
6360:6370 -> 0.9 angstrom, 0.553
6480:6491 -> 0.2 angstrom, 0.604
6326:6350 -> 0.4 angstrom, 0.598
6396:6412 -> -1.2 angstrom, 0.658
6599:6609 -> -0.5 angstrom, 0.652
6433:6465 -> -1.5 angstrom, 0.643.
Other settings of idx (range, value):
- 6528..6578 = 0.531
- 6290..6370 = 0.401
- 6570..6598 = 0.558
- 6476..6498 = 0.522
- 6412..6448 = 0.519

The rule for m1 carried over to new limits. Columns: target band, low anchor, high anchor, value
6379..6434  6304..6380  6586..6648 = -4.9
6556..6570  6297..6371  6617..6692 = -0.8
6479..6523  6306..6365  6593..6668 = -1.3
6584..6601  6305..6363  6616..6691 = -1.1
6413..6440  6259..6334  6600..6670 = -1.2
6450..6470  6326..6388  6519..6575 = -1.0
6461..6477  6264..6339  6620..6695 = -0.6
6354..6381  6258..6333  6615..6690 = 1.6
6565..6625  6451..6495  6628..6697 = -2.3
